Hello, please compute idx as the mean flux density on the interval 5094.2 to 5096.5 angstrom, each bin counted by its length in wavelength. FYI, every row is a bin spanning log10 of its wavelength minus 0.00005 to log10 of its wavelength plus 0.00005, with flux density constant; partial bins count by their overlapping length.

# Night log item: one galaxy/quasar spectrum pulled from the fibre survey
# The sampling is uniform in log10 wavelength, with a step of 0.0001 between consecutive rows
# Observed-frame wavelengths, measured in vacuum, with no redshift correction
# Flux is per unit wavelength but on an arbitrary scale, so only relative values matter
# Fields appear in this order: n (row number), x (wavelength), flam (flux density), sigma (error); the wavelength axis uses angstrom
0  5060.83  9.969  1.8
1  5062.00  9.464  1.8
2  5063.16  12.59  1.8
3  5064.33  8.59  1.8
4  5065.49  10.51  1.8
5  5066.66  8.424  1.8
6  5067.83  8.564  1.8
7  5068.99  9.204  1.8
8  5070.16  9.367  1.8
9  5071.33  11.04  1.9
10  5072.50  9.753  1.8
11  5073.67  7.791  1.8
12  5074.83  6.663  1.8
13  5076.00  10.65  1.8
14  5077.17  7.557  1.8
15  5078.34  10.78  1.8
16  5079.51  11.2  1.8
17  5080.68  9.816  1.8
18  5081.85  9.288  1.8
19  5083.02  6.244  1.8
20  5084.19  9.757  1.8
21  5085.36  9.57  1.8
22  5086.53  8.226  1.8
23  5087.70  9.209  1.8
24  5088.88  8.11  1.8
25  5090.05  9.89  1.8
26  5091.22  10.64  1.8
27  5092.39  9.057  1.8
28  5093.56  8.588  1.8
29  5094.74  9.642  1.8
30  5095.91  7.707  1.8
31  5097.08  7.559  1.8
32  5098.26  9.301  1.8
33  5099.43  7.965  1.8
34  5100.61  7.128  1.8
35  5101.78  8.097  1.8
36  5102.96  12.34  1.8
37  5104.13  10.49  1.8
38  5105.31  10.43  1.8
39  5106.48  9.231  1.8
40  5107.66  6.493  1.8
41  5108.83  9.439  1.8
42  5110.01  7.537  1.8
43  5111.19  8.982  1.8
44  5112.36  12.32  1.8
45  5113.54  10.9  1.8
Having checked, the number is 8.68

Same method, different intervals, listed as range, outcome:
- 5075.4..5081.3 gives 9.98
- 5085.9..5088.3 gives 8.71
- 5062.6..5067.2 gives 10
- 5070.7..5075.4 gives 8.83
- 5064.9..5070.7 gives 9.22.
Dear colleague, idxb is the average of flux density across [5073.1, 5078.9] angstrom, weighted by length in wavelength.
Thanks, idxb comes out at 8.69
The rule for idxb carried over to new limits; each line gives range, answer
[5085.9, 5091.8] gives 9.21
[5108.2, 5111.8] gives 8.67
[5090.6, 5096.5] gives 9.14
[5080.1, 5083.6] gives 8.45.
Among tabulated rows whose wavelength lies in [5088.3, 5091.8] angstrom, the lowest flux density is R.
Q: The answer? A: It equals 8.11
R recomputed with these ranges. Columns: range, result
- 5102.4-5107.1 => 9.231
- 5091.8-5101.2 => 7.128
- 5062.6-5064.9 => 8.59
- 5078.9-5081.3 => 9.816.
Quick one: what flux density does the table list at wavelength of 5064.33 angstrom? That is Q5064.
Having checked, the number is 8.59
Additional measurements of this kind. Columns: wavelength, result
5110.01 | 7.537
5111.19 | 8.982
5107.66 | 6.493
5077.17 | 7.557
